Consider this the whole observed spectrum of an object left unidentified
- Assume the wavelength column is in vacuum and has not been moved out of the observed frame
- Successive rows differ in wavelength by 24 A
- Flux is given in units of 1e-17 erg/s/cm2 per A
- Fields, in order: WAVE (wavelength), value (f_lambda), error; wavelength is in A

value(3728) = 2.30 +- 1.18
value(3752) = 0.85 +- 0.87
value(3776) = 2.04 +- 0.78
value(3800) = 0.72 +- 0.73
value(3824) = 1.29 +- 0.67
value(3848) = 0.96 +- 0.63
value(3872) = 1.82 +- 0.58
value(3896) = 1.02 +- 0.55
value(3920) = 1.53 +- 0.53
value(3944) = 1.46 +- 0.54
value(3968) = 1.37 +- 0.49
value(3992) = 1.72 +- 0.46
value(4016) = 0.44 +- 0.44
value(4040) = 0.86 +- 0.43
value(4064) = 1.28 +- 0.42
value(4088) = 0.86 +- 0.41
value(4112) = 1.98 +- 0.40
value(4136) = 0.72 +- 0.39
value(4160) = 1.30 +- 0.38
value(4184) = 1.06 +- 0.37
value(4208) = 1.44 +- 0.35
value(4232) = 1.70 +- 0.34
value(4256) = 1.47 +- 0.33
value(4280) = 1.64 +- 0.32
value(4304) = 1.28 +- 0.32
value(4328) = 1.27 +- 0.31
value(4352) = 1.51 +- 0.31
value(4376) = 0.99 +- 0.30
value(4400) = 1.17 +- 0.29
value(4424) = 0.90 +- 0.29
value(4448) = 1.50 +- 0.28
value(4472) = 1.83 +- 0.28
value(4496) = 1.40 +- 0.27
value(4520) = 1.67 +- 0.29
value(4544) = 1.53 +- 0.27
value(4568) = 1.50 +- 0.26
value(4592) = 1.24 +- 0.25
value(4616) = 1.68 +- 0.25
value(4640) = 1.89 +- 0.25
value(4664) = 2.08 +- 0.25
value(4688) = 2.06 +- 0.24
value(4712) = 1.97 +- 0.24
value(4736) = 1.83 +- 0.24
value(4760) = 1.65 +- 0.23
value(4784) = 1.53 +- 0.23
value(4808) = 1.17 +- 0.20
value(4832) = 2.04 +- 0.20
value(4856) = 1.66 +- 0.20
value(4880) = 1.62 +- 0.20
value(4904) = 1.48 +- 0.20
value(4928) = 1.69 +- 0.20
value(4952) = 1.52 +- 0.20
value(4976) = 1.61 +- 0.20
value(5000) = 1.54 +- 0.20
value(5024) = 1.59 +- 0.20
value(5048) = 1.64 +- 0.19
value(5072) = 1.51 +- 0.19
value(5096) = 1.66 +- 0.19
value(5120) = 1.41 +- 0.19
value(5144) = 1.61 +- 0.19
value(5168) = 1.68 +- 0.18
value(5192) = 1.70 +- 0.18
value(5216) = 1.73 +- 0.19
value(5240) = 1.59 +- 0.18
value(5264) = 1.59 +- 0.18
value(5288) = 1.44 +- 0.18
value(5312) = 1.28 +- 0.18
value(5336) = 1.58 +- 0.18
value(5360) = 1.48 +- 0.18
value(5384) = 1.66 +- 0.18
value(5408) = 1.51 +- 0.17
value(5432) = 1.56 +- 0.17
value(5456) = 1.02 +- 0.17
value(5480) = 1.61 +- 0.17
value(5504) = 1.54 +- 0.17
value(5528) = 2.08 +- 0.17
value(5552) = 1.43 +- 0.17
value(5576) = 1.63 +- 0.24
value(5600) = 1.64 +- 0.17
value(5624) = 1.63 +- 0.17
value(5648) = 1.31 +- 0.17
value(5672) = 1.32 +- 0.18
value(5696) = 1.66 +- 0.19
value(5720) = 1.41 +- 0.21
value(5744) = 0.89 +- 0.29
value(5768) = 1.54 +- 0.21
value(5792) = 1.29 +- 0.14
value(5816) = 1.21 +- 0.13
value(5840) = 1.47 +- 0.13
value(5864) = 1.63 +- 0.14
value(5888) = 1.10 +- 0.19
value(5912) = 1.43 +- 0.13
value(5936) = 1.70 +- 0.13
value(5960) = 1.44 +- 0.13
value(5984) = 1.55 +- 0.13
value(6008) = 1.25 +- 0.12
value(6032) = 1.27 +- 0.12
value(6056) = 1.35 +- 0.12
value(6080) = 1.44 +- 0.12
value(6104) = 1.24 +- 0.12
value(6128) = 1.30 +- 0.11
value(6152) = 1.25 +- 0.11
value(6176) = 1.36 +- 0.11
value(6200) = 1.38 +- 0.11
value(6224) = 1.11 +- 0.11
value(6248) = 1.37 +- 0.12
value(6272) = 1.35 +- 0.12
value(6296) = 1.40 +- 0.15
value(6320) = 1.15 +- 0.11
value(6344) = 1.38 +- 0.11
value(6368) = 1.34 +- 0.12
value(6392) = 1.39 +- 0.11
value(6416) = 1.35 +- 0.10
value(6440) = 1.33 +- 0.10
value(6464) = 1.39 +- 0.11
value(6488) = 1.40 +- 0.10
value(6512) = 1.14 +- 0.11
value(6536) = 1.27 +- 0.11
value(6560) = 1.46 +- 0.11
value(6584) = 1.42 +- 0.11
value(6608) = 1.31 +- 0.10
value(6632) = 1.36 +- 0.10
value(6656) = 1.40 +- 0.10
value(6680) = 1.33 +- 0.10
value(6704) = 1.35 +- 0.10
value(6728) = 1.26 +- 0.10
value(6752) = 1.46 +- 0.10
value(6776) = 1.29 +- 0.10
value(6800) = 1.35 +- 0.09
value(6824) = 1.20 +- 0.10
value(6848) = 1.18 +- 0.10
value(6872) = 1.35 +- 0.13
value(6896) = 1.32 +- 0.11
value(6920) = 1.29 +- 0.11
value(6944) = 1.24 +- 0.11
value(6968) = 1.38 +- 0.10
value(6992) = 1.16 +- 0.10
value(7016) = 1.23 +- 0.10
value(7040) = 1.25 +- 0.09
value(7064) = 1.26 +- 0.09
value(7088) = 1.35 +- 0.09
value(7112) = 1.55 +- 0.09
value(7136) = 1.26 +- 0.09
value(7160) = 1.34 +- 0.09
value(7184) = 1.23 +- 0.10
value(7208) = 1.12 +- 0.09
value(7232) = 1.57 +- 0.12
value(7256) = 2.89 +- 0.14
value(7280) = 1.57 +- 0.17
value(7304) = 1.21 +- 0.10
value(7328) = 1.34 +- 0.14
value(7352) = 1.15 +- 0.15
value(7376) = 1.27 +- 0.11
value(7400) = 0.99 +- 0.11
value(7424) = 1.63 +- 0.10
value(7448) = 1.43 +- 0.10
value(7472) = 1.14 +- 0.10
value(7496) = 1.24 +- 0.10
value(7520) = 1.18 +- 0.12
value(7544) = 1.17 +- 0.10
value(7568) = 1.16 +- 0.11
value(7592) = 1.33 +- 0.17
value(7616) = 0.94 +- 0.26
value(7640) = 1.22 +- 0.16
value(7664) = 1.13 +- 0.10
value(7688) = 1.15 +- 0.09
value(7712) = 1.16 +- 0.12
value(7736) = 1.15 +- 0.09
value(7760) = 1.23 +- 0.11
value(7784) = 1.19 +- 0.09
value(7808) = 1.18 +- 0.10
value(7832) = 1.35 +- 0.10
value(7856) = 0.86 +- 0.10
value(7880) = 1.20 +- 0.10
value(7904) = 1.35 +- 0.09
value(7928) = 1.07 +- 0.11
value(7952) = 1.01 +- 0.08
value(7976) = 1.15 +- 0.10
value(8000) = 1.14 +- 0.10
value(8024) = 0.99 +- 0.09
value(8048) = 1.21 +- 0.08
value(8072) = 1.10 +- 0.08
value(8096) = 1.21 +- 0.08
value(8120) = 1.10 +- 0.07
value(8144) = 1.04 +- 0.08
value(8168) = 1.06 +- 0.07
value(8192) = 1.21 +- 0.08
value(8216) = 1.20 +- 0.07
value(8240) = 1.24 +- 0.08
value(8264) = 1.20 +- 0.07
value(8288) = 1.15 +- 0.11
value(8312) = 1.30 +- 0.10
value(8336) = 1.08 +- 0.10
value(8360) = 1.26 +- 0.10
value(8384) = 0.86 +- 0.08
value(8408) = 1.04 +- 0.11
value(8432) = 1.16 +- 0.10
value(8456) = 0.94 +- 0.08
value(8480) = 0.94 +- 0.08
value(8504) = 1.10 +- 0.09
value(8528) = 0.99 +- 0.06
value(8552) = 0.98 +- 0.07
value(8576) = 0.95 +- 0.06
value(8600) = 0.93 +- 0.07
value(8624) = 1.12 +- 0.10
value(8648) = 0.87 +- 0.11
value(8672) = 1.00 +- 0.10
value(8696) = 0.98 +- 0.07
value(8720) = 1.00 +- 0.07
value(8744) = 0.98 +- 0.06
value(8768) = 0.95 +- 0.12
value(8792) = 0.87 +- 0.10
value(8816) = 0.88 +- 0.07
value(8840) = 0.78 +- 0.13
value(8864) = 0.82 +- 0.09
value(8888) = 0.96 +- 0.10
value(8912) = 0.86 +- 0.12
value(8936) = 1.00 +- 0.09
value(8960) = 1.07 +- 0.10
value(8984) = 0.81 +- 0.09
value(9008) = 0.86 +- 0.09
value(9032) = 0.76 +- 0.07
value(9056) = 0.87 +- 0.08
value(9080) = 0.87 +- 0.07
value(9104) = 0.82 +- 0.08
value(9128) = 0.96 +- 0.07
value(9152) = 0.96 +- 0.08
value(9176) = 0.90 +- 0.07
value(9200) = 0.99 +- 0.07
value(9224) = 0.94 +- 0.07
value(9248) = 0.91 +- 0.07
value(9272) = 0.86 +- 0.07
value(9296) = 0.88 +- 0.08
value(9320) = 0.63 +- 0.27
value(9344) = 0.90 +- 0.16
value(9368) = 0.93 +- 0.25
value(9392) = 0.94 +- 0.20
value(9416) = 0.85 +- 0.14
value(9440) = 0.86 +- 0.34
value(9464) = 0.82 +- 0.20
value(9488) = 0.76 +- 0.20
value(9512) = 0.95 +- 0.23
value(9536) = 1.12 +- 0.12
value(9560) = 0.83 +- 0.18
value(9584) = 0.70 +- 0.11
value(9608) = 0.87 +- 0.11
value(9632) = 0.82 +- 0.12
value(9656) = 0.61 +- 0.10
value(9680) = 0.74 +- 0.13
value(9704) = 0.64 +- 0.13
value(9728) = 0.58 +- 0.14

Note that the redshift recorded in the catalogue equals 0.11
